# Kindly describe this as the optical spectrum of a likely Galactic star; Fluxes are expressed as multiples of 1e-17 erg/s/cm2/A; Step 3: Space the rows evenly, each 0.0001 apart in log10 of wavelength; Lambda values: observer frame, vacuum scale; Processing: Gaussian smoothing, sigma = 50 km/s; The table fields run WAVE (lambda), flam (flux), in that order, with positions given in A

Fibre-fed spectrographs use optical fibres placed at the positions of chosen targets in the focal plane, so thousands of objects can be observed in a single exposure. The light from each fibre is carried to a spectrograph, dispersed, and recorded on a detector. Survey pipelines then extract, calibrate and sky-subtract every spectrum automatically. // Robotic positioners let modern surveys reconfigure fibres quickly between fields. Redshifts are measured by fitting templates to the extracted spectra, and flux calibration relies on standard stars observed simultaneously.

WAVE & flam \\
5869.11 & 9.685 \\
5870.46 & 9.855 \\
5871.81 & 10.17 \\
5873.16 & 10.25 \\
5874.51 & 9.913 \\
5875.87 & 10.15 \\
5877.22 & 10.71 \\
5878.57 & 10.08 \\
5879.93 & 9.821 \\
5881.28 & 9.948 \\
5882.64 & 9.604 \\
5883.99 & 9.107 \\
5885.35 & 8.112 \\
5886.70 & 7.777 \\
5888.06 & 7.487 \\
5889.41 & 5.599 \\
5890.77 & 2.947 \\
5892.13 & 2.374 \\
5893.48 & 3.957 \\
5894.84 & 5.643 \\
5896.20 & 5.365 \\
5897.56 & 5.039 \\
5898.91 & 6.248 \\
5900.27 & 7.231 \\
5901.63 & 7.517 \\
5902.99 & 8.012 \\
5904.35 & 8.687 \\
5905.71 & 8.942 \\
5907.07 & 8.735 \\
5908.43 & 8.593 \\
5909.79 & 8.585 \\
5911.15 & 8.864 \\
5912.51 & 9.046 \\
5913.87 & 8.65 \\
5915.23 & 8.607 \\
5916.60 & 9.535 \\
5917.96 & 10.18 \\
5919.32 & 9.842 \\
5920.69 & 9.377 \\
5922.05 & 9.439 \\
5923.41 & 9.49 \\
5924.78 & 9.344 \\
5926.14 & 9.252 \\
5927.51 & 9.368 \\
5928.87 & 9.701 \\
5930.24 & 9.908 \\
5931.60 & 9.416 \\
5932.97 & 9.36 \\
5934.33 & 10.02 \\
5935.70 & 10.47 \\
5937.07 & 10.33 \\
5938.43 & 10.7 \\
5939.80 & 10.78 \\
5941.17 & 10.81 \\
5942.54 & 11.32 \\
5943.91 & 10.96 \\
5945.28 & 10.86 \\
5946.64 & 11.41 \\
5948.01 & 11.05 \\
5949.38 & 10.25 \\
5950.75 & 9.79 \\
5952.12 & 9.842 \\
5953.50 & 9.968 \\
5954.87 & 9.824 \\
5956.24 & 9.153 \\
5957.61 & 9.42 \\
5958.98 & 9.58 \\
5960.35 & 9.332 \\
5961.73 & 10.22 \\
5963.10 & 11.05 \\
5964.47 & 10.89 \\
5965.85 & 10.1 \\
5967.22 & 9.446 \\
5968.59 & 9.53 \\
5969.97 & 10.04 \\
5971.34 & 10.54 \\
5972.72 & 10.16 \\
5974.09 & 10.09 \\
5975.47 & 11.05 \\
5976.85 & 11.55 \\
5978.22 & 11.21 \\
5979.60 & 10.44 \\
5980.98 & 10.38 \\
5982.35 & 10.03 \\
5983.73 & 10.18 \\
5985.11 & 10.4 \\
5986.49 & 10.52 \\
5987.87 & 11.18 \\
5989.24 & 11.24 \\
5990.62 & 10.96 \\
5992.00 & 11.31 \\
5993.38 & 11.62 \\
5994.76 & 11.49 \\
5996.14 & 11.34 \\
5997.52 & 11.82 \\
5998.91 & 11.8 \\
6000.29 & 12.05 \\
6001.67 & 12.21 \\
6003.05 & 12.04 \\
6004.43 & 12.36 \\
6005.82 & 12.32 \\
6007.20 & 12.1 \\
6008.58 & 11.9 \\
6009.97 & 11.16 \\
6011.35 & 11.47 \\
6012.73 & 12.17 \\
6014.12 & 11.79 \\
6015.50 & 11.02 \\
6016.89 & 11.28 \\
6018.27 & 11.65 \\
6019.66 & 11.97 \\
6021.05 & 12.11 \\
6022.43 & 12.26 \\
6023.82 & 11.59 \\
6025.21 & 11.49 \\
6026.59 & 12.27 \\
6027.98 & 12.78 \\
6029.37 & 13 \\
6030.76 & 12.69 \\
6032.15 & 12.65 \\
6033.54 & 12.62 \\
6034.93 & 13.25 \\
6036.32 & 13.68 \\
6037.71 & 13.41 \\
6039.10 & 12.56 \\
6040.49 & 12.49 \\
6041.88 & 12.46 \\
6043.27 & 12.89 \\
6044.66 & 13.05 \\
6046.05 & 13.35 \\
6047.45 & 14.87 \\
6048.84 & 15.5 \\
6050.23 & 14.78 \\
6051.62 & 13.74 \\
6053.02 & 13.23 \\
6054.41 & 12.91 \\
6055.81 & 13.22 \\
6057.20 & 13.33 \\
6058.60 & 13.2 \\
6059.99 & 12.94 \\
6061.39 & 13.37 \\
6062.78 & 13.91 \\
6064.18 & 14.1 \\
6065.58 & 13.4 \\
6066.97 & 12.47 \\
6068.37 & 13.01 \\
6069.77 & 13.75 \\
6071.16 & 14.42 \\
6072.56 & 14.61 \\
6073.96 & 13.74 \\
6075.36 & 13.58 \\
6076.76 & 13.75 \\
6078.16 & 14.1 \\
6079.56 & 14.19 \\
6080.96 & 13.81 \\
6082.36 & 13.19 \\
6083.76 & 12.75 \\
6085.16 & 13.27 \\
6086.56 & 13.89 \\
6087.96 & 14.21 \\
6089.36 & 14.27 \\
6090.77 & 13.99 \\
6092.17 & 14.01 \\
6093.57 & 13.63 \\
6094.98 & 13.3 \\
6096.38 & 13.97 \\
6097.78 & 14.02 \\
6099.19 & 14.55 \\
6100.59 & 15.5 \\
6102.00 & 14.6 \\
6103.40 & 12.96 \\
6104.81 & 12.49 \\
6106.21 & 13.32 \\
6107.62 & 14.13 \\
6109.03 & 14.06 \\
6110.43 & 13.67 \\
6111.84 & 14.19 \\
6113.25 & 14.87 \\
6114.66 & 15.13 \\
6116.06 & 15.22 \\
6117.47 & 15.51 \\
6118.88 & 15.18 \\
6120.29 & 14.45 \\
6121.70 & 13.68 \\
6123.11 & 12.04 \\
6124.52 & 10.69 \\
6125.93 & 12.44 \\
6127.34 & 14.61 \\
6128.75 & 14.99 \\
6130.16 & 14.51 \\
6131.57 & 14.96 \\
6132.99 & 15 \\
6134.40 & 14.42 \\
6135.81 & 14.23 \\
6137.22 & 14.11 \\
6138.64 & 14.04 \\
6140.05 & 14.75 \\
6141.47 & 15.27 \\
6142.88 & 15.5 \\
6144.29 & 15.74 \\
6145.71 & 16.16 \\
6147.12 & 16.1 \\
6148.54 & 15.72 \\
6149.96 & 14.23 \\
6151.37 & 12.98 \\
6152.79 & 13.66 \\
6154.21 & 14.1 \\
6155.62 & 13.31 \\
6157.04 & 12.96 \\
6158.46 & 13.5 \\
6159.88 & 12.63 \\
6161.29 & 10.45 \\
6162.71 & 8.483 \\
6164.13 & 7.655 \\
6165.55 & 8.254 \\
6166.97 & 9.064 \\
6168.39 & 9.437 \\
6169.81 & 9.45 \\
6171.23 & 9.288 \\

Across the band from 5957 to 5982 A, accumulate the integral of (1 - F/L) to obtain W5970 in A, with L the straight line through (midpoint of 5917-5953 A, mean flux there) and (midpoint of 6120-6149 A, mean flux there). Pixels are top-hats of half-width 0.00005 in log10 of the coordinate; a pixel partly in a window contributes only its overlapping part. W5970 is 1.4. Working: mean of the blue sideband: 10.1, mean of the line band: 10.3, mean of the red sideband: 14.4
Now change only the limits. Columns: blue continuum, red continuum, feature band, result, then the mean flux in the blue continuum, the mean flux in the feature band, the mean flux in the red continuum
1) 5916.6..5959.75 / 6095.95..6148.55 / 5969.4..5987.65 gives 0.76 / 10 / 10.5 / 14.4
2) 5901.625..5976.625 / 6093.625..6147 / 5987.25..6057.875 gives -3.12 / 9.8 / 12.4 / 14.3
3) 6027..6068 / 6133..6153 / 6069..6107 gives 0.25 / 13.3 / 13.8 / 14.8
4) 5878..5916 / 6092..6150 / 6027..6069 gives -4.10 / 7.52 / 13.3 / 14.3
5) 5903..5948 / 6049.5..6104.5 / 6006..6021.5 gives 0.44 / 9.7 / 11.7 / 13.7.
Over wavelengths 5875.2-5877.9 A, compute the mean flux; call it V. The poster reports 10.5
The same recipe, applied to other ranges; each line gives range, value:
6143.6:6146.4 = 15.9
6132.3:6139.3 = 14.4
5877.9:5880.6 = 9.93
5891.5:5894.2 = 3.22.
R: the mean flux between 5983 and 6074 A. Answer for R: 12.5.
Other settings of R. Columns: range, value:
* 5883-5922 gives 7.55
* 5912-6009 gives 10.5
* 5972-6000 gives 11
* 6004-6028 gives 11.8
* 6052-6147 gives 14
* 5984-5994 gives 11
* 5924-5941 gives 9.91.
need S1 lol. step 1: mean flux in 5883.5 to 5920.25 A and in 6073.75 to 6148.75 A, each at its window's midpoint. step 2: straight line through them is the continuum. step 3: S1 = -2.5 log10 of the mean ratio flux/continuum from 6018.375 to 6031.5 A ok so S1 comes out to -0.07 mag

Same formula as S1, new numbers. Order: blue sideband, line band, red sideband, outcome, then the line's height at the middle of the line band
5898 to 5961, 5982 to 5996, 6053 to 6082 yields 0.03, 11.3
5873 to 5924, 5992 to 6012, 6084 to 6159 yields -0.08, 10.9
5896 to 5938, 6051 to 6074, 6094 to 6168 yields -0.12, 12.1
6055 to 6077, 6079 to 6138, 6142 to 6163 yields -0.03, 13.7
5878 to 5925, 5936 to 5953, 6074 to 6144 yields -0.16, 9.19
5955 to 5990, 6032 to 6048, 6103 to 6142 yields -0.09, 12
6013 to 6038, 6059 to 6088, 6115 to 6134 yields -0.04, 13.2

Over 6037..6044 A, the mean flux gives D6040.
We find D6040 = 12.8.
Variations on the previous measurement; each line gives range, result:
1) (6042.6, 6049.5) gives 13.9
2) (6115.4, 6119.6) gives 15.3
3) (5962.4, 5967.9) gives 10.4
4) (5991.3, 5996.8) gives 11.4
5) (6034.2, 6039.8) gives 13.2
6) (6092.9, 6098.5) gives 13.7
